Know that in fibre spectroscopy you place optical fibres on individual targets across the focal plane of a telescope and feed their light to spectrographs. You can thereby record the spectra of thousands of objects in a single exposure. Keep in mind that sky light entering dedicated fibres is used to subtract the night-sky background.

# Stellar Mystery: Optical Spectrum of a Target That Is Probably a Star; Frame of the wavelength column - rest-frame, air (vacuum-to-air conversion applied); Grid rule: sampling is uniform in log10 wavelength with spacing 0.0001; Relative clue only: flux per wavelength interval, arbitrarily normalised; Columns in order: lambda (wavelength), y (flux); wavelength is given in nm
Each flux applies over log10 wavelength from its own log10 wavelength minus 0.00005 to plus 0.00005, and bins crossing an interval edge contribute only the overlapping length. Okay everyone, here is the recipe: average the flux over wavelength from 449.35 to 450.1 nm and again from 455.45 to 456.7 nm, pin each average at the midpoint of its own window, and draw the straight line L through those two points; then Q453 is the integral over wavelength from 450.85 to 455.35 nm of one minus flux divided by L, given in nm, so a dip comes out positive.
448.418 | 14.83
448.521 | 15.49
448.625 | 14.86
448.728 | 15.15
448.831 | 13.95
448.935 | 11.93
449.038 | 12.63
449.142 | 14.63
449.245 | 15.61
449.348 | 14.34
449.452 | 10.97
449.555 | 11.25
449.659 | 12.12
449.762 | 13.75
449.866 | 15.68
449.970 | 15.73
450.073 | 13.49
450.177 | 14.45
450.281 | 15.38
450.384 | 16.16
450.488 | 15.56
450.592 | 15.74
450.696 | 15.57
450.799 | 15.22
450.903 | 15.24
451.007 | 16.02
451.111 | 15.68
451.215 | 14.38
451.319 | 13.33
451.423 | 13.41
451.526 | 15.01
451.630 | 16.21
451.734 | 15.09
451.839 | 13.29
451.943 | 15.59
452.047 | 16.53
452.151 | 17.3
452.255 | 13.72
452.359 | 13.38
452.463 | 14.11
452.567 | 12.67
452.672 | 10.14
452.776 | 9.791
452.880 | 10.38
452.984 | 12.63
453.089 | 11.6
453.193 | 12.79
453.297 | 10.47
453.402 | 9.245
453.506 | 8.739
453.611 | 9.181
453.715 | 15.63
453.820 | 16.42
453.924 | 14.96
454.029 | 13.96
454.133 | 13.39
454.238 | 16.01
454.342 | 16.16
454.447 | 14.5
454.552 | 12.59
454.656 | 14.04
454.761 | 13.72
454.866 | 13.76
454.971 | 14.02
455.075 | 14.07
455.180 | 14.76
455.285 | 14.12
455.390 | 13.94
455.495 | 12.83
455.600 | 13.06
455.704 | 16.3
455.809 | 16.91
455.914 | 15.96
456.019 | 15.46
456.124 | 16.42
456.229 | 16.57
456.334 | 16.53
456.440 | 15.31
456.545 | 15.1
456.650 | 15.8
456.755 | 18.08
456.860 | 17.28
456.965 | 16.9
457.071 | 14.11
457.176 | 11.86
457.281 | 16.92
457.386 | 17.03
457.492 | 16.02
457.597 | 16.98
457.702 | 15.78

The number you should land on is 0.25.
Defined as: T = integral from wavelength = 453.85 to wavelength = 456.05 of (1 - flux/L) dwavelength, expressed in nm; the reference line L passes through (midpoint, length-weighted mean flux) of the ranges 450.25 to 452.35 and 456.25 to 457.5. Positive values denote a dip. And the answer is 0.16 nm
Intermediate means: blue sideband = 15.2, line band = 14.5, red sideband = 15.9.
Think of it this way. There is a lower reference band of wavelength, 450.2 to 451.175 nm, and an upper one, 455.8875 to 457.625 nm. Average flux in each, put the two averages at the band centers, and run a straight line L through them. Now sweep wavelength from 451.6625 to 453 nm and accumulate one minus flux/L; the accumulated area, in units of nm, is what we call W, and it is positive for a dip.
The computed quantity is 0.19 nm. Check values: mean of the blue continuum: 15.6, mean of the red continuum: 16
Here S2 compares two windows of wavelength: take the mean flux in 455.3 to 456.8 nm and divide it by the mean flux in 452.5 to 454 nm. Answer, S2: 1.3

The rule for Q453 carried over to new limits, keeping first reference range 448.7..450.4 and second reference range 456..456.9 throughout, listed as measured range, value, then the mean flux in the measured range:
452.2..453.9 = 0.351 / 12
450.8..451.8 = -0.029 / 14.9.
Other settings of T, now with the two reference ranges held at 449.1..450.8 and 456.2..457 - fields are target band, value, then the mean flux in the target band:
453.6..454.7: 0.09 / 14.5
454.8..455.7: 0.12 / 14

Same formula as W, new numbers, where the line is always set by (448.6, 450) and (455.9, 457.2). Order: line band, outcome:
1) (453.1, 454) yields 0.17 nm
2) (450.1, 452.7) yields -0.09 nm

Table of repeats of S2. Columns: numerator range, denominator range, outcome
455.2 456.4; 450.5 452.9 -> 1.07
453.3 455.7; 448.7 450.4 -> 0.98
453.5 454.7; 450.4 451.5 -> 0.93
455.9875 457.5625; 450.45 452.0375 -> 1.06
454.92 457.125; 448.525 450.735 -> 1.08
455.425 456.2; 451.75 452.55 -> 1.04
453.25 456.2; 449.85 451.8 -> 0.93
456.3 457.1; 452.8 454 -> 1.35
